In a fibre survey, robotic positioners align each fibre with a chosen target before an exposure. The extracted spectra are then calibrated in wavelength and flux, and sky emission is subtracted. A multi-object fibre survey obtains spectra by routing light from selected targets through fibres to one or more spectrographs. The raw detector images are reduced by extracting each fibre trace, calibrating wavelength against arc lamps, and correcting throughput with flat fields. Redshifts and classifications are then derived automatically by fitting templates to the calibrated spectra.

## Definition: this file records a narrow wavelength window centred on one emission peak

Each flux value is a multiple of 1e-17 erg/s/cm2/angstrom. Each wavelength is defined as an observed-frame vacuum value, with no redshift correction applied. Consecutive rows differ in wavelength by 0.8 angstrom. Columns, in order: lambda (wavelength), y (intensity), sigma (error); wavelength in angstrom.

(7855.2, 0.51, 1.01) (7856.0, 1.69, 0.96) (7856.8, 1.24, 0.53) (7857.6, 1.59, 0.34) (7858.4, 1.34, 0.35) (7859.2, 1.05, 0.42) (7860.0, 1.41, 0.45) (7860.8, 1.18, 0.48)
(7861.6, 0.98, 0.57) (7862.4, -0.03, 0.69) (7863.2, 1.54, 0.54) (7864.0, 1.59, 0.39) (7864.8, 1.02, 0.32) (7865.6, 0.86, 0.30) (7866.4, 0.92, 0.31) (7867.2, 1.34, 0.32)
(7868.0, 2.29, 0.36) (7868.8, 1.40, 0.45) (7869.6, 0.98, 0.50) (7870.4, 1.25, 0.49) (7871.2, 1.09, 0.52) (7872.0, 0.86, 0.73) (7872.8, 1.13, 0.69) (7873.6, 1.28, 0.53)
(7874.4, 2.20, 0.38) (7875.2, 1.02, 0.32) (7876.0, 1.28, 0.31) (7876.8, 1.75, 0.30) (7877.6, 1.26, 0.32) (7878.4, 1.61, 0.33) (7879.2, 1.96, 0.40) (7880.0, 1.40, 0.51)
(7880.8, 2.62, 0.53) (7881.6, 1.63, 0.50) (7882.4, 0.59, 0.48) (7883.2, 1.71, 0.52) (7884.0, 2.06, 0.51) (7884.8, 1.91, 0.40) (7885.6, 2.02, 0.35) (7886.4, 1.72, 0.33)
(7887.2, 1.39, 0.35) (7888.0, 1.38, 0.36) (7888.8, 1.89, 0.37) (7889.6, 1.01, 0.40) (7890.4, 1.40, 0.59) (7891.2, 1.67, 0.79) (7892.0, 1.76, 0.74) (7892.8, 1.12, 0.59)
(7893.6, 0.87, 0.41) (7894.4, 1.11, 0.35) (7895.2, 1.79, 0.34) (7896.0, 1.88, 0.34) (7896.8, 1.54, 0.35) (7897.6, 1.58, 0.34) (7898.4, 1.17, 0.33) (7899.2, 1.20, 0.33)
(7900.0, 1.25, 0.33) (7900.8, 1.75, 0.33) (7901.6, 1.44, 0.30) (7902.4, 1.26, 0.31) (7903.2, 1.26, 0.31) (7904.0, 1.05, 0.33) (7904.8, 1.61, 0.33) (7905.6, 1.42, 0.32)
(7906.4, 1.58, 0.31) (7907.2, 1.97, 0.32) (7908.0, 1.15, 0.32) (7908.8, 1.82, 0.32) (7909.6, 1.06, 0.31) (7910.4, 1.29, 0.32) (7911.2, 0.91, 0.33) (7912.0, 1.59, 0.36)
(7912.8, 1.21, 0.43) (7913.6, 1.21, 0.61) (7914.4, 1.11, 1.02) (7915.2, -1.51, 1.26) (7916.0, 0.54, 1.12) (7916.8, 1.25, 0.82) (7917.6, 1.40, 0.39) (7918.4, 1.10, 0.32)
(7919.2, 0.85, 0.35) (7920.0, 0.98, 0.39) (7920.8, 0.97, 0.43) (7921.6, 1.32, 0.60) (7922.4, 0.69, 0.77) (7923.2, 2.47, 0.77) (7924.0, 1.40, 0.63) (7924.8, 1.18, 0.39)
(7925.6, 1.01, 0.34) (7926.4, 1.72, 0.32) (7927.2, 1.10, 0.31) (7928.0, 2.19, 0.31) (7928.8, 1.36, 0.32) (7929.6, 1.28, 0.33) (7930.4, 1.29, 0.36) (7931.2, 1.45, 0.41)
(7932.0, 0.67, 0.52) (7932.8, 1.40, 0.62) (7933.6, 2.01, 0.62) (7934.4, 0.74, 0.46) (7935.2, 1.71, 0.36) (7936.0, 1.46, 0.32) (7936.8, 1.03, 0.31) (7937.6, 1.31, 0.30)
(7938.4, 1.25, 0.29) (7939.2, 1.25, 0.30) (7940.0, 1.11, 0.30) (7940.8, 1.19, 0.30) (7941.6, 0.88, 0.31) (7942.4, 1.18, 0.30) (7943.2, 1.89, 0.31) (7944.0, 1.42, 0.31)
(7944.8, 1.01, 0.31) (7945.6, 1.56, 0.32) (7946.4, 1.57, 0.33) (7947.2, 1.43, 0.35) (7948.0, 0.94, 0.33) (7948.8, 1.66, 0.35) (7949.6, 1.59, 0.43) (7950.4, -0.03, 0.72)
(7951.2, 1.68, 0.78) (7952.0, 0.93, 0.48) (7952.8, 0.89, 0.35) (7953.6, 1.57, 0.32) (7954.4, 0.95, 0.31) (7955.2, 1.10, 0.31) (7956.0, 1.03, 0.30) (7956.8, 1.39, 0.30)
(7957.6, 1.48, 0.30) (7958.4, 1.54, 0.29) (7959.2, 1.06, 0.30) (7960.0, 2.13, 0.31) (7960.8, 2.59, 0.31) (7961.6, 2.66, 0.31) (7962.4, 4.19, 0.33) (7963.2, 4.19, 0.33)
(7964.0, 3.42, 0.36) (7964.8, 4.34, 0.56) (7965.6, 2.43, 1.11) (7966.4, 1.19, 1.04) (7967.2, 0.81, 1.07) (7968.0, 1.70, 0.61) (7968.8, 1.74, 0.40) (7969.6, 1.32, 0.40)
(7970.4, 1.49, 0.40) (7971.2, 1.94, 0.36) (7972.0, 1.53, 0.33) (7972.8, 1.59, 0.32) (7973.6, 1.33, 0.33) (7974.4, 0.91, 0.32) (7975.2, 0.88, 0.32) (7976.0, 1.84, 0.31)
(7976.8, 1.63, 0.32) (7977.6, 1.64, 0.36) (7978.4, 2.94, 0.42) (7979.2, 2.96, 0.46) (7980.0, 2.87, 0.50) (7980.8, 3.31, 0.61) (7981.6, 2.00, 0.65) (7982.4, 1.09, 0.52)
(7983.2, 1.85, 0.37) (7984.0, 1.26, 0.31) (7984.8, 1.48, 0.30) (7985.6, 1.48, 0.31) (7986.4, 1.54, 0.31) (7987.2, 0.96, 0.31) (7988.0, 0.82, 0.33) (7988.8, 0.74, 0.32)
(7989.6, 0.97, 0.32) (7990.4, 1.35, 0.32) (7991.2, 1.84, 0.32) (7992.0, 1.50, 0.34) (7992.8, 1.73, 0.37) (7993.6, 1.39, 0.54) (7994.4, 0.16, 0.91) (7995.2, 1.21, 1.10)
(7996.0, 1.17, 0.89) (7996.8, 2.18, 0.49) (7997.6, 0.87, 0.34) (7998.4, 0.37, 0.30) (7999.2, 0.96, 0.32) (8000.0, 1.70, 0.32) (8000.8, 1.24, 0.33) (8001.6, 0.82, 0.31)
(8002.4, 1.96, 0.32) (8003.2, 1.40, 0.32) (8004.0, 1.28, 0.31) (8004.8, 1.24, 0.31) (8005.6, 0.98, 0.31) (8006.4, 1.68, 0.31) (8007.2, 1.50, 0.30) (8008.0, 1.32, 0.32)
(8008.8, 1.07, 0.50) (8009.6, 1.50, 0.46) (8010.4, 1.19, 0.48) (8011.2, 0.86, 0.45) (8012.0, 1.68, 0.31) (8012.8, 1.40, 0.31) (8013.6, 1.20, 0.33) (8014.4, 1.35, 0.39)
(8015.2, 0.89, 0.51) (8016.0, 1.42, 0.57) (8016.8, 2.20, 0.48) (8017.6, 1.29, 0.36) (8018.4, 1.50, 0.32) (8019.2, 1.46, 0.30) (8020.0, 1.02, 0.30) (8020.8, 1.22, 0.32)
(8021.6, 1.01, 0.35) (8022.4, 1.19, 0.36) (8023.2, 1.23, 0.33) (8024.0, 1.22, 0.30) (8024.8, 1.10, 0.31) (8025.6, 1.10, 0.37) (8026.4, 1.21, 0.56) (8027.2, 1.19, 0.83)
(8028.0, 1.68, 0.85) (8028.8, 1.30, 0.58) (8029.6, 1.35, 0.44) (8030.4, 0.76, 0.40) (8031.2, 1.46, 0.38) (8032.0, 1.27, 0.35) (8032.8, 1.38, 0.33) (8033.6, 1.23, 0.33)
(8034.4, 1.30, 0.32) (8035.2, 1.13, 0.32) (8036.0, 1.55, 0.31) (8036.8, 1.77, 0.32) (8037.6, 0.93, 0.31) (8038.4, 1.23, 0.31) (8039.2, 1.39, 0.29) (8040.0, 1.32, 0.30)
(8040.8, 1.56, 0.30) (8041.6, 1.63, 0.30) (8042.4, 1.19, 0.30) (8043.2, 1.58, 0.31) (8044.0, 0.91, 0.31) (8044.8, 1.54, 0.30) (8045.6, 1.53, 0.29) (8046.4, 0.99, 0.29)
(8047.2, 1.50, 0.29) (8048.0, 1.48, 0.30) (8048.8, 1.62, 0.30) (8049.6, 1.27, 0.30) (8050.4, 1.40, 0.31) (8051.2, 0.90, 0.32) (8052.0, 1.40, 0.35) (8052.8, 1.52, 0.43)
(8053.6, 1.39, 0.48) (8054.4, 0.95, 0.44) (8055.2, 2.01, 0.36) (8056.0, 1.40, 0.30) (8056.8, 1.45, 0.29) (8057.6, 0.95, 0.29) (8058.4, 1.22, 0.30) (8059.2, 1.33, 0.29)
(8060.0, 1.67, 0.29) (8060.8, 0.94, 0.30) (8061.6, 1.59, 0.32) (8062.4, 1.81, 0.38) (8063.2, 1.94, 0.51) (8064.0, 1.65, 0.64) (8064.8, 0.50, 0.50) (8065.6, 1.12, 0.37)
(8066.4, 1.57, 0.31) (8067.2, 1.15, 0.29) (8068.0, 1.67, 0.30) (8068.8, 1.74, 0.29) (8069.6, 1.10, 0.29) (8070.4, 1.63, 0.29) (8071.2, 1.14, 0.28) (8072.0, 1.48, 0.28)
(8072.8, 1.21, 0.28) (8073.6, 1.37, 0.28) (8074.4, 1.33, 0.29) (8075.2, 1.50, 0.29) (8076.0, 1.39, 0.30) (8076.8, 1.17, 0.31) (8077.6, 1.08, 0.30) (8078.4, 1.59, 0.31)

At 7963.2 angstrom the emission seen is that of [S II] 6716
